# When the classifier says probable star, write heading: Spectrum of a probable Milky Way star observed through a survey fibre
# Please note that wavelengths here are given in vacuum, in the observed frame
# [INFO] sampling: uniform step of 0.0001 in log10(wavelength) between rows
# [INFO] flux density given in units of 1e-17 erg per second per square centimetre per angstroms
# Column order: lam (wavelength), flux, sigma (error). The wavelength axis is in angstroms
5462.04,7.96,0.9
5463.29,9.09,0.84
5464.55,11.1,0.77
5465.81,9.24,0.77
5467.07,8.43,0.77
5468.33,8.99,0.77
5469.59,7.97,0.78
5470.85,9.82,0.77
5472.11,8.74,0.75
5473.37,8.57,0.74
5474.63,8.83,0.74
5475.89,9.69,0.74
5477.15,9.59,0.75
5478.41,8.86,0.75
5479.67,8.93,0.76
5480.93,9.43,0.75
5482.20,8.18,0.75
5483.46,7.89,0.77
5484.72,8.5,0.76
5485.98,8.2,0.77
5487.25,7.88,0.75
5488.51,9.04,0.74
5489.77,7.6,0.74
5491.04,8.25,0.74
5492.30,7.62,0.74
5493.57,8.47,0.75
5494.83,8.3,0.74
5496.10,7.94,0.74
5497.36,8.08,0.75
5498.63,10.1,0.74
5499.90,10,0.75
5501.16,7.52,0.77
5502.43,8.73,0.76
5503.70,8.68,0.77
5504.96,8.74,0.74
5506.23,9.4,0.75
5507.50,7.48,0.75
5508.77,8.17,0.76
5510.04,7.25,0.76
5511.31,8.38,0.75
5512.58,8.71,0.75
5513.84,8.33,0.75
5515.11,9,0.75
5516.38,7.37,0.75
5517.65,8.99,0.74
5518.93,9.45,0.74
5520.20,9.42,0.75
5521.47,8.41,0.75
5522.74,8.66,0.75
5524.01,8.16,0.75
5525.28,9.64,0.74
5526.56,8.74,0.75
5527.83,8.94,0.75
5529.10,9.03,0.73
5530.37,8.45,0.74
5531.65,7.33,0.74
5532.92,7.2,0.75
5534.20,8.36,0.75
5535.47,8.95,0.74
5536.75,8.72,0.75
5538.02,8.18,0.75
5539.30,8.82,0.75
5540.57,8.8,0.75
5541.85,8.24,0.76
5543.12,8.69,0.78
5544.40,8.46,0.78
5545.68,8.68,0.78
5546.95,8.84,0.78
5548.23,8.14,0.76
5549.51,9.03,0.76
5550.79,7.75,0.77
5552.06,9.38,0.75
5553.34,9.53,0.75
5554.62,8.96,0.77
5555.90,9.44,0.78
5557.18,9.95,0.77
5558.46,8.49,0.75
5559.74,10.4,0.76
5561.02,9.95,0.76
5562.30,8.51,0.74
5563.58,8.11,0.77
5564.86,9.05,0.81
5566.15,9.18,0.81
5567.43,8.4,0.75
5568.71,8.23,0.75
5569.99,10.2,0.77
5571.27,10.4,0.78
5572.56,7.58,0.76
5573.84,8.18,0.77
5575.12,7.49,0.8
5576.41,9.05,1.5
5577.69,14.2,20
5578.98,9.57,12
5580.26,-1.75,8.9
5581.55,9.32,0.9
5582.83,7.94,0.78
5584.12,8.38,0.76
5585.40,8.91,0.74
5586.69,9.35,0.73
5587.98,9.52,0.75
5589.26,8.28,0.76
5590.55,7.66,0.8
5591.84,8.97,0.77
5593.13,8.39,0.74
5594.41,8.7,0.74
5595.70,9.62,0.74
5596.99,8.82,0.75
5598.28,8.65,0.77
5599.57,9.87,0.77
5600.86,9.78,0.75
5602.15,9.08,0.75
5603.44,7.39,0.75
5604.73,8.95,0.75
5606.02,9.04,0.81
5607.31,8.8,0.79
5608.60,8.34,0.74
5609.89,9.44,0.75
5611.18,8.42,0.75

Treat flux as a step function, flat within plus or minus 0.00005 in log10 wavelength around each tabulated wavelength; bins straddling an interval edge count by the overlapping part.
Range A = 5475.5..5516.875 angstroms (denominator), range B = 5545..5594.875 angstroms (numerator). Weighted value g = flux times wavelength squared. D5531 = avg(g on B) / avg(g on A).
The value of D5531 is 1.06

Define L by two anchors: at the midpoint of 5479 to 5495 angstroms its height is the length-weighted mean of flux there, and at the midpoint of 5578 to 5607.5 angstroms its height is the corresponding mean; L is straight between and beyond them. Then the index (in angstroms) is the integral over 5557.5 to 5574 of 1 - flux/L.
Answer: -1.2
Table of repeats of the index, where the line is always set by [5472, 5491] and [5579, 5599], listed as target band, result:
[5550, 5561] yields -1.3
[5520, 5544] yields -0.4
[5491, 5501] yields 0.0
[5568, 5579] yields -1.7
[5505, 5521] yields 0.0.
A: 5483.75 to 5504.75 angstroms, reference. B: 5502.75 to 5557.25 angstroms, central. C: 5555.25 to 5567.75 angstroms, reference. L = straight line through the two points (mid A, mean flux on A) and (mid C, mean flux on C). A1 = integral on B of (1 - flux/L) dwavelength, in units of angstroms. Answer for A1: 1.3 angstroms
